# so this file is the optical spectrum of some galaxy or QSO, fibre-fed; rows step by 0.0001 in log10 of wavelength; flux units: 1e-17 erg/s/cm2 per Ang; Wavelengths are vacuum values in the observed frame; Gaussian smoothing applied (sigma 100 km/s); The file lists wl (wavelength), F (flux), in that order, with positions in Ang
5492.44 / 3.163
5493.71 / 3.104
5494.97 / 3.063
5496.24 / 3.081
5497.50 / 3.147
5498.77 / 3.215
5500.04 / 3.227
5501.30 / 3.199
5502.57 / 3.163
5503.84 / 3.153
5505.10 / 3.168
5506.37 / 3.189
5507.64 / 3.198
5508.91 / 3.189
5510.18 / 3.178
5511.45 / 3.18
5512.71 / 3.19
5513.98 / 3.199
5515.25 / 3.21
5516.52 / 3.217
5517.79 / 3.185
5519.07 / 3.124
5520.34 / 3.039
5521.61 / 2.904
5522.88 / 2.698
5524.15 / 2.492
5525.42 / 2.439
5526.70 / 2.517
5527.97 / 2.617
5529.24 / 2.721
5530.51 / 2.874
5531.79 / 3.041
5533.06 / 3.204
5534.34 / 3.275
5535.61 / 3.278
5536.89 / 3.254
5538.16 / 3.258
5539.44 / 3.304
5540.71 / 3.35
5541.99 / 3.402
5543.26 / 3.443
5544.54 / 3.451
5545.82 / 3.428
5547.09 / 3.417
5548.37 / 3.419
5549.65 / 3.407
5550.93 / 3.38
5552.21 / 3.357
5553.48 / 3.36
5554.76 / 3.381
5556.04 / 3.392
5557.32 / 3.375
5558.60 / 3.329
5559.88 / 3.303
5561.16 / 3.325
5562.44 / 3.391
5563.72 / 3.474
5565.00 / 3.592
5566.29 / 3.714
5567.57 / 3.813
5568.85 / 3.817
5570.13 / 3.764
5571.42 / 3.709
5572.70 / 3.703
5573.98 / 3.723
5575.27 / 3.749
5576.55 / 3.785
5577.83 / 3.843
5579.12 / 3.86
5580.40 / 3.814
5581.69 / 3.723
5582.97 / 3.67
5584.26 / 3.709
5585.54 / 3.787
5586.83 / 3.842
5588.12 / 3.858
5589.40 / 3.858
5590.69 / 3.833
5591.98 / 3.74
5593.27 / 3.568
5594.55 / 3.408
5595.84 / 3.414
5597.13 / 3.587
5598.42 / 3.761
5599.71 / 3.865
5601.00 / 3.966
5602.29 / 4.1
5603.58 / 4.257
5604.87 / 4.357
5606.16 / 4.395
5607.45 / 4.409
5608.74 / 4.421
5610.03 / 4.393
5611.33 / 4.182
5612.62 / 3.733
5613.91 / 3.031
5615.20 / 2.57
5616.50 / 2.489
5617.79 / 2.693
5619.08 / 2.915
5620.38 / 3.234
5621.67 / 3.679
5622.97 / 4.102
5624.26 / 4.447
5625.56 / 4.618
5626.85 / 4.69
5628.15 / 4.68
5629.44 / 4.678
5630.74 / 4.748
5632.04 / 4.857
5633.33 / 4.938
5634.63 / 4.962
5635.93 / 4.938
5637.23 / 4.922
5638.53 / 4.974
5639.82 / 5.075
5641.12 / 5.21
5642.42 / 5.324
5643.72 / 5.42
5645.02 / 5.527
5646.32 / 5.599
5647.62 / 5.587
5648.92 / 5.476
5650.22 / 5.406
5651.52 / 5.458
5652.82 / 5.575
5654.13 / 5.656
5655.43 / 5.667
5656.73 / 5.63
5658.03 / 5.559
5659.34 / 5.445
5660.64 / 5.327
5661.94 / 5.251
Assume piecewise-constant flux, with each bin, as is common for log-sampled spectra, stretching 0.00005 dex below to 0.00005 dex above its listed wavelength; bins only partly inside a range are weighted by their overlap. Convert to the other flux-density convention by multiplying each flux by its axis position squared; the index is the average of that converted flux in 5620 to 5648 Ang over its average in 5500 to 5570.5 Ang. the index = 1.55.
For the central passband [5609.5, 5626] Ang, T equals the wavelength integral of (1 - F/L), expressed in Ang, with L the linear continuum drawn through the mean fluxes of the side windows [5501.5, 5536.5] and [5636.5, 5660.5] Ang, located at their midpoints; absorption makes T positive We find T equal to 4.50 Ang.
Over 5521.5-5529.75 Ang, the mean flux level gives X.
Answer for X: 2.61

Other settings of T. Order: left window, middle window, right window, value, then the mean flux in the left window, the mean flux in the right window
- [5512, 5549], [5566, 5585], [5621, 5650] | 0.61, 3.1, 4.94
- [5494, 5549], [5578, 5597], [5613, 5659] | 1.45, 3.12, 4.7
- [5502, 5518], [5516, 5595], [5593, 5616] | 2.58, 3.19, 3.85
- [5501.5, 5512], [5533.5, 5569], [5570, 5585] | 1.30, 3.18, 3.75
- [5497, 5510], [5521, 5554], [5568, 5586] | 3.15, 3.18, 3.76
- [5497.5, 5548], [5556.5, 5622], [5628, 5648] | 8.64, 3.12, 5.09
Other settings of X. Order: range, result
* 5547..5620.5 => 3.64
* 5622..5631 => 4.53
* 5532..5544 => 3.3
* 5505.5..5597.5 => 3.38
